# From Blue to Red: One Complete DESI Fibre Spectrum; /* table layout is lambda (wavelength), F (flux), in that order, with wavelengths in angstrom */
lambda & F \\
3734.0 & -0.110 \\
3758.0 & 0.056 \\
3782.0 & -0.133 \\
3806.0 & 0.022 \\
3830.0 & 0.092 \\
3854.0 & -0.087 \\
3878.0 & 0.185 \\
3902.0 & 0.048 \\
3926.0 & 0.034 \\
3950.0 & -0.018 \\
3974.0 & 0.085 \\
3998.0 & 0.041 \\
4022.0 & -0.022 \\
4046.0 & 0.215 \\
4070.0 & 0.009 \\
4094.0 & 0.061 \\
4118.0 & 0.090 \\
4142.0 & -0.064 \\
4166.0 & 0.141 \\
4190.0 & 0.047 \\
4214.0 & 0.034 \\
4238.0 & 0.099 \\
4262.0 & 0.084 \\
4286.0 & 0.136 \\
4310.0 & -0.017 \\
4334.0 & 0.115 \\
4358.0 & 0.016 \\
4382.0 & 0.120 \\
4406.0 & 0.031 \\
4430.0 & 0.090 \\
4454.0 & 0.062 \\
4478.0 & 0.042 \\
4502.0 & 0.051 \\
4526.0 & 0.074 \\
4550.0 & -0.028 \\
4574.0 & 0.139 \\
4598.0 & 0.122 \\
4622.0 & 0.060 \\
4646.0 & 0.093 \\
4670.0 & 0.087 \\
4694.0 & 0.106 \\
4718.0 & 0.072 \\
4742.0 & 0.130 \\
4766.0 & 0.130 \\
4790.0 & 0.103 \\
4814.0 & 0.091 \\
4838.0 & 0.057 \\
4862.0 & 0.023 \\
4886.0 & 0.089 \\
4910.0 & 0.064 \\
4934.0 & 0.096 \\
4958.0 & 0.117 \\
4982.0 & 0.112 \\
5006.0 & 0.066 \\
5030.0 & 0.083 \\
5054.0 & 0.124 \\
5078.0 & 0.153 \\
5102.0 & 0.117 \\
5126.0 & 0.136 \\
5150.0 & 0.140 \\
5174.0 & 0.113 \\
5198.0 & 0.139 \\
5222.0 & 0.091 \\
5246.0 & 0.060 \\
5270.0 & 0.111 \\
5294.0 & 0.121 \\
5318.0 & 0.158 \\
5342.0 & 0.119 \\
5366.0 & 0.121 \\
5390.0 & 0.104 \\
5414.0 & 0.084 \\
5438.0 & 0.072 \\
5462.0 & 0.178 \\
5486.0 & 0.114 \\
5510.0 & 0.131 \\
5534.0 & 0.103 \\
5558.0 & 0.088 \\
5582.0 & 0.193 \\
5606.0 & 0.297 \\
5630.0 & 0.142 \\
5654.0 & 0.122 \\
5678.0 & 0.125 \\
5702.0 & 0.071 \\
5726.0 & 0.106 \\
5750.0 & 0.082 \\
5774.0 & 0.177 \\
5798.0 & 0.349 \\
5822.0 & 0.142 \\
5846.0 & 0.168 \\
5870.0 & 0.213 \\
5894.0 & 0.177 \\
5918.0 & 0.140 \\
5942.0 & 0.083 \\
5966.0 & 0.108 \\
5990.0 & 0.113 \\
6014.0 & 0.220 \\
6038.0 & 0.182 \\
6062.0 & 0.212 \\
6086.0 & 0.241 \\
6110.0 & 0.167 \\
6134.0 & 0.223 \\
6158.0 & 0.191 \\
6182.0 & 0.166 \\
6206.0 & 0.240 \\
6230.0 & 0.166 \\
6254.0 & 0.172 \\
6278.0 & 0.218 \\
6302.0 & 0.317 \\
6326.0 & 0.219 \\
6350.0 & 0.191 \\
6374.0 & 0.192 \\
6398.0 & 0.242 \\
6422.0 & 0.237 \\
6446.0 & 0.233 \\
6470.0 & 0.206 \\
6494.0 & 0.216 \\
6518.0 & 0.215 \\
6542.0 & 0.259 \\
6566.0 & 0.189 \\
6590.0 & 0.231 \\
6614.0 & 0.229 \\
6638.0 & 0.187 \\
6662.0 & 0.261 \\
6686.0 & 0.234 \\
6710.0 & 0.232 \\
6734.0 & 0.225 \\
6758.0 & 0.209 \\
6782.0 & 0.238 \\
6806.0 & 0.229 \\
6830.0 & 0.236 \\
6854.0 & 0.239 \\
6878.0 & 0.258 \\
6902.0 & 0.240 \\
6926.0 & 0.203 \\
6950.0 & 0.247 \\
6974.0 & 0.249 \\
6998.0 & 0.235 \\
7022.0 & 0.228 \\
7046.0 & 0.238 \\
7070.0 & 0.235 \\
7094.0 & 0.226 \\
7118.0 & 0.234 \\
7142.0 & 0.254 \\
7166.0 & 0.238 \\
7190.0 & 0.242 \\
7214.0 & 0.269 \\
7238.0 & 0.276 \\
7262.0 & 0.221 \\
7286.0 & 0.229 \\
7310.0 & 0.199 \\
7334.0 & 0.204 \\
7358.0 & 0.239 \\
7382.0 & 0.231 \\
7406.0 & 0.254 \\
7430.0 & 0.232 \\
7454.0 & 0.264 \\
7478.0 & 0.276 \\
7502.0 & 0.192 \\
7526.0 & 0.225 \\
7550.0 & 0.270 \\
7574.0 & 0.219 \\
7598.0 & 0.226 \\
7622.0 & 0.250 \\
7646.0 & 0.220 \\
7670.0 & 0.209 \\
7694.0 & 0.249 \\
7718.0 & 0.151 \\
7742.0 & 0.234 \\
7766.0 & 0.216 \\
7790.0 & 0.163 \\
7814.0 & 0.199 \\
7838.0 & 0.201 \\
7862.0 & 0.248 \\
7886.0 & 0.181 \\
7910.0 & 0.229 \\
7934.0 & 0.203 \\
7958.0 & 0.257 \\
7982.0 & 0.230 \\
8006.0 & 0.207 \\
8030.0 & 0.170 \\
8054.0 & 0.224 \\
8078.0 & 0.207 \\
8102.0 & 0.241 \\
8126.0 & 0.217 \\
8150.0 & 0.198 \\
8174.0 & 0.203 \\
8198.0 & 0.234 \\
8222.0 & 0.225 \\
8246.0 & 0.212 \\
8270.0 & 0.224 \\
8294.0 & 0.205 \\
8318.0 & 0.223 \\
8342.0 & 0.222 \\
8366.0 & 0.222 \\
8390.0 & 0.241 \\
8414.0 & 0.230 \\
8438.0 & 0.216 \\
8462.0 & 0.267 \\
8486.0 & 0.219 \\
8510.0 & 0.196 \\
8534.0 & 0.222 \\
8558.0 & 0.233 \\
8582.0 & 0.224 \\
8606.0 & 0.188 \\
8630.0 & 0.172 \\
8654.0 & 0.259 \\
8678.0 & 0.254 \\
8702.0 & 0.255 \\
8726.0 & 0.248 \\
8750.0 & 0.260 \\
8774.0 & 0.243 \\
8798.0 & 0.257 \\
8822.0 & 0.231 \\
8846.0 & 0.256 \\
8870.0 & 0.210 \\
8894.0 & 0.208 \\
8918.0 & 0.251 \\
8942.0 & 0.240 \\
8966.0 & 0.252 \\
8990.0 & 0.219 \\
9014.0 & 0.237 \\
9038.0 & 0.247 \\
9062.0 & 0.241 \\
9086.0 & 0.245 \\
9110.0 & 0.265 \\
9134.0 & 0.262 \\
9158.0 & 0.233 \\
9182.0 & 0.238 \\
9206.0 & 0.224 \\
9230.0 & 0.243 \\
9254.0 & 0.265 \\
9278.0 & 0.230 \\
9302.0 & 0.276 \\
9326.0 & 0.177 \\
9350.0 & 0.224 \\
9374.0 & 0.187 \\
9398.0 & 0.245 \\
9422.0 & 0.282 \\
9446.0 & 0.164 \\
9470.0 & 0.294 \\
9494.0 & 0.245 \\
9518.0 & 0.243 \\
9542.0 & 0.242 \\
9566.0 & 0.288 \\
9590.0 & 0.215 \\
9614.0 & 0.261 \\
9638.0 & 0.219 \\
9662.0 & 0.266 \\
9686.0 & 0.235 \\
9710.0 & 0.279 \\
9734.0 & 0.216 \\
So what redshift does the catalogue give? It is 0.51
